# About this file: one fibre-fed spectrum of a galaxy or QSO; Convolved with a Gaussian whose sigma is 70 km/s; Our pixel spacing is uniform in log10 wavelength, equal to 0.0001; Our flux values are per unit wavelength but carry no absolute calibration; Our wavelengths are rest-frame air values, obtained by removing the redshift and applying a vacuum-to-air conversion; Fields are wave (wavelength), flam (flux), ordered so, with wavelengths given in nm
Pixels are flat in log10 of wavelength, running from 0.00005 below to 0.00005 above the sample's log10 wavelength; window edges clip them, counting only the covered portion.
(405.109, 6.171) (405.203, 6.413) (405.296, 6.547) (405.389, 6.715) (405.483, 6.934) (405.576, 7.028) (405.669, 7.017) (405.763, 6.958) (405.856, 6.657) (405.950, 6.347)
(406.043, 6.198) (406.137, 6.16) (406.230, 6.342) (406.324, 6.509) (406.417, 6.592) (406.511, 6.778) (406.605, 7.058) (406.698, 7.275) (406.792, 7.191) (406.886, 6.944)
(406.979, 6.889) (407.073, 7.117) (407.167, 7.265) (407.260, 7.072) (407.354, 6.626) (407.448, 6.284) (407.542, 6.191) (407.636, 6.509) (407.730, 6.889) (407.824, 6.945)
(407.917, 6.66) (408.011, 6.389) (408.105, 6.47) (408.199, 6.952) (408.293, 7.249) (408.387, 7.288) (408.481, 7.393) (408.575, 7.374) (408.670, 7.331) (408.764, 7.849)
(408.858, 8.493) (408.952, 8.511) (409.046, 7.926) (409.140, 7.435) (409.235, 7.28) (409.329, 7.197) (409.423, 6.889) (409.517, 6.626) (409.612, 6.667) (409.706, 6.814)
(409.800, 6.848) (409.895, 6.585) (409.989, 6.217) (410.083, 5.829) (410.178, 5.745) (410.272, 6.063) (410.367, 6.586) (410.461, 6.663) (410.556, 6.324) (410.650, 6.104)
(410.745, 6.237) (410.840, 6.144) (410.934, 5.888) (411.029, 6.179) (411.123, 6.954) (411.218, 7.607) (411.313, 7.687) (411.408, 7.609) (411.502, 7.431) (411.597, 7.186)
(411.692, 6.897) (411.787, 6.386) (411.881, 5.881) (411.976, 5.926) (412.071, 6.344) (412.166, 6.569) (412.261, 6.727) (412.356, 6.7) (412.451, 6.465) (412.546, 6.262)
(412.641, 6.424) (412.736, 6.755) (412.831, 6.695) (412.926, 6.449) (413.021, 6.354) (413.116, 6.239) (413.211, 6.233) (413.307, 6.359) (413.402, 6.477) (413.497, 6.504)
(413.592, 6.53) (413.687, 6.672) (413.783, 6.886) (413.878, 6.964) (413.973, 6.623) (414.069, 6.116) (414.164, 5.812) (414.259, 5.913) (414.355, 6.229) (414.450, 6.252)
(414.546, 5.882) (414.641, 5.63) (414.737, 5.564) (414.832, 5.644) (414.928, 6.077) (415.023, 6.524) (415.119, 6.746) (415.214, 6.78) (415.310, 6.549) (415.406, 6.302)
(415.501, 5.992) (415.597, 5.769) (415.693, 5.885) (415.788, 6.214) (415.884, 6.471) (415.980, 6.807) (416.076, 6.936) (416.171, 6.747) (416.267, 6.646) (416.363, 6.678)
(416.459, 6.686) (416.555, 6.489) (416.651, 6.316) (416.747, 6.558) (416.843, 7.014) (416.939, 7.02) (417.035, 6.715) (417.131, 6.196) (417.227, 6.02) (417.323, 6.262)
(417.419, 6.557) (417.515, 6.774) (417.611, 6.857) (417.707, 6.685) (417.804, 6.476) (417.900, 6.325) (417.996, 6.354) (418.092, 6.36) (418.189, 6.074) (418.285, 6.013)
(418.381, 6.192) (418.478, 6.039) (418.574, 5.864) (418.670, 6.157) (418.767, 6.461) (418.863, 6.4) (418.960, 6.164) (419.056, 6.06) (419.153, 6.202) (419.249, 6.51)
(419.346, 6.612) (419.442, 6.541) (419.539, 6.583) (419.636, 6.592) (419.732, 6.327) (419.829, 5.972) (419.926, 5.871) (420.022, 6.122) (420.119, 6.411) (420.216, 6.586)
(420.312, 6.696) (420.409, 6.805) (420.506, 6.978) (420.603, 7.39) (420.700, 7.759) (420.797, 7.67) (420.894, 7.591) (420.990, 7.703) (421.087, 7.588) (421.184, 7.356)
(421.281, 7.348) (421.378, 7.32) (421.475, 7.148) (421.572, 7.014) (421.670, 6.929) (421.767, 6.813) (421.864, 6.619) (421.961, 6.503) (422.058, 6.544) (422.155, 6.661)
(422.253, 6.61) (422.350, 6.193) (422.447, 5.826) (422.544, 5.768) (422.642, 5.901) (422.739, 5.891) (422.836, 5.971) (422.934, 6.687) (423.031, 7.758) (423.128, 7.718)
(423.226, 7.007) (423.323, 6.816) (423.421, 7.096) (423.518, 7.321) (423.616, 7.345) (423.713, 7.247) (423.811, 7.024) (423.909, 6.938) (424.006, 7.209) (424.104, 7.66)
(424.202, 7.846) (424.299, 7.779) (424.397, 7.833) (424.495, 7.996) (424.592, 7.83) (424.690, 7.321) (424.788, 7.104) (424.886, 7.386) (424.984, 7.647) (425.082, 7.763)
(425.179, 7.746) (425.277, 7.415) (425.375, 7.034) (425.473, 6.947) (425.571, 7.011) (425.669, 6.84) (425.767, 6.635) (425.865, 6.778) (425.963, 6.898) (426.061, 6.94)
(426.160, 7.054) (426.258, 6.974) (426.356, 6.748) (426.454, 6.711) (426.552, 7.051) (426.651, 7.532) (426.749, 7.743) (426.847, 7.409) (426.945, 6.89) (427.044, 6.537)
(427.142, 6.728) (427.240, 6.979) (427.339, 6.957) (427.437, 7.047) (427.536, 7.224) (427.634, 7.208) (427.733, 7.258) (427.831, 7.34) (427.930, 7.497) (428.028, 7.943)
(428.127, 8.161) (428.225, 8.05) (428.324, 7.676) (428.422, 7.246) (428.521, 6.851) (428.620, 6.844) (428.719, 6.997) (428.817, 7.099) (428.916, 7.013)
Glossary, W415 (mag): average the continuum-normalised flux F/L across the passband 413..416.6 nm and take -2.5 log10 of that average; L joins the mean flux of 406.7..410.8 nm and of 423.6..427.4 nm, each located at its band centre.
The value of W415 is 0.11 mag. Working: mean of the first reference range 6.88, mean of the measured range 6.35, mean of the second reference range 7.22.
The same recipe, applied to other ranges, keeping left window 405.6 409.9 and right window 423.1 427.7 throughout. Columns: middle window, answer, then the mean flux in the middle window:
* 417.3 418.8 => 0.12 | 6.34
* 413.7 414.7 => 0.13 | 6.23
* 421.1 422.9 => 0.09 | 6.6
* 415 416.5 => 0.09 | 6.48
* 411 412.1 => 0.02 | 6.86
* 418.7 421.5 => 0.06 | 6.78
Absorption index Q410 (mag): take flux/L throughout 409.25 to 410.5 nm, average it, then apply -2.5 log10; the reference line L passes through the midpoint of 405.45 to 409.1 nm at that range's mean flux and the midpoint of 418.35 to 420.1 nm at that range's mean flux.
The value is 0.04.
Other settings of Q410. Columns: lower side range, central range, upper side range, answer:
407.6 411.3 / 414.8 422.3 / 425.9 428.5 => 0.073 mag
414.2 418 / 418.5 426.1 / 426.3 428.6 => -0.007 mag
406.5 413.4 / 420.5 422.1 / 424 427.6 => -0.016 mag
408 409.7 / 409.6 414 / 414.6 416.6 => 0.053 mag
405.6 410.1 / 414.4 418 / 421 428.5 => 0.099 mag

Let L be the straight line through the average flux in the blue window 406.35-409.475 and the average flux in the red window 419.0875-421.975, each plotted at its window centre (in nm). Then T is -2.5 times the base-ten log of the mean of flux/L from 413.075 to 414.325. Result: 0.094 mag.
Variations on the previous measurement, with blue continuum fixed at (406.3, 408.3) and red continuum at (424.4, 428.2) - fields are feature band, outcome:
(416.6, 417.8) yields 0.07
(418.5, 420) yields 0.13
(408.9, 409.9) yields -0.05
